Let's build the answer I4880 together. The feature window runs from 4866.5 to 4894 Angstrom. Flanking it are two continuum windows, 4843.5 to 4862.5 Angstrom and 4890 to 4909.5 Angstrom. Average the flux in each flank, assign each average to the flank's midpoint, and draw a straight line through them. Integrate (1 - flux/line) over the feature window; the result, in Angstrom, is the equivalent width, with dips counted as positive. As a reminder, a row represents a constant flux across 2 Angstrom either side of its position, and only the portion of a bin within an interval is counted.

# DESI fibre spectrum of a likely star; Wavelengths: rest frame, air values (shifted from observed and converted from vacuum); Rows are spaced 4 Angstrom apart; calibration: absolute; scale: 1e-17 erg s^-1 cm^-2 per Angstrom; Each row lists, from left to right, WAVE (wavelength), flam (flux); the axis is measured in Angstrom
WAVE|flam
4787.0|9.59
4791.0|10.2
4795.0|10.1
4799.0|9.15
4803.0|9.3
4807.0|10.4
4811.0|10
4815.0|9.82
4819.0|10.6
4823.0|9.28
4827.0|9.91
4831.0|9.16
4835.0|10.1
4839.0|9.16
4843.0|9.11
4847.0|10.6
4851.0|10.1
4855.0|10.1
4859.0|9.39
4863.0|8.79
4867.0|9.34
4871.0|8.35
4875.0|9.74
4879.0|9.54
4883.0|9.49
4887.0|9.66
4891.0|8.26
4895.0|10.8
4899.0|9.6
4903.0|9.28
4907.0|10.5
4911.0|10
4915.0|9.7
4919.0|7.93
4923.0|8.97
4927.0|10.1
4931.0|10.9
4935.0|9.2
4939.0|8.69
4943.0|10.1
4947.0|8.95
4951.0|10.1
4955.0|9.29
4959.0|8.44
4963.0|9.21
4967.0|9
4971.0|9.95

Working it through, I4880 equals 1.6 Angstrom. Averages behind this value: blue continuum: 9.87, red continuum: 9.77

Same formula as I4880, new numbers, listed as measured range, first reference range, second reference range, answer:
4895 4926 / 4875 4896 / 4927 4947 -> 0.18 Angstrom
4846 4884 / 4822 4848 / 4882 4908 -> 0.37 Angstrom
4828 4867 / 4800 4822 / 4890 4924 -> 0.69 Angstrom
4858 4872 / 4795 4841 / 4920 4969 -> 0.91 Angstrom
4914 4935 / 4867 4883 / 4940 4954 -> 0.05 Angstrom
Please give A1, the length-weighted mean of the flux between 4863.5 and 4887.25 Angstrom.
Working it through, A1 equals 9.3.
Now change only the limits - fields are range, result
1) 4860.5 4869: 9.08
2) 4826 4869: 9.61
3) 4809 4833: 9.79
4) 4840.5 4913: 9.59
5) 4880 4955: 9.56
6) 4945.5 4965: 9.2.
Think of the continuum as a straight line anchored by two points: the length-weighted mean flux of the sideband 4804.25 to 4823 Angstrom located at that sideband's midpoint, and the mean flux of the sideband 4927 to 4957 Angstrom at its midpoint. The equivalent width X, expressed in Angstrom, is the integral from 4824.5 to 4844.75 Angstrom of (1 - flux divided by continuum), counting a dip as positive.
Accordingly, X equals 1.0 Angstrom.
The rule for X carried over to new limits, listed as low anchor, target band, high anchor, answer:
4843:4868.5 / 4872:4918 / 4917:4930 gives -1.2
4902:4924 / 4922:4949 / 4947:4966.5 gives -0.8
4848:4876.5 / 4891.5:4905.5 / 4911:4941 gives -0.5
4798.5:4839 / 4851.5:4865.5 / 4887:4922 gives 0.2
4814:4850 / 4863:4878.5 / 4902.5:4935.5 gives 0.9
